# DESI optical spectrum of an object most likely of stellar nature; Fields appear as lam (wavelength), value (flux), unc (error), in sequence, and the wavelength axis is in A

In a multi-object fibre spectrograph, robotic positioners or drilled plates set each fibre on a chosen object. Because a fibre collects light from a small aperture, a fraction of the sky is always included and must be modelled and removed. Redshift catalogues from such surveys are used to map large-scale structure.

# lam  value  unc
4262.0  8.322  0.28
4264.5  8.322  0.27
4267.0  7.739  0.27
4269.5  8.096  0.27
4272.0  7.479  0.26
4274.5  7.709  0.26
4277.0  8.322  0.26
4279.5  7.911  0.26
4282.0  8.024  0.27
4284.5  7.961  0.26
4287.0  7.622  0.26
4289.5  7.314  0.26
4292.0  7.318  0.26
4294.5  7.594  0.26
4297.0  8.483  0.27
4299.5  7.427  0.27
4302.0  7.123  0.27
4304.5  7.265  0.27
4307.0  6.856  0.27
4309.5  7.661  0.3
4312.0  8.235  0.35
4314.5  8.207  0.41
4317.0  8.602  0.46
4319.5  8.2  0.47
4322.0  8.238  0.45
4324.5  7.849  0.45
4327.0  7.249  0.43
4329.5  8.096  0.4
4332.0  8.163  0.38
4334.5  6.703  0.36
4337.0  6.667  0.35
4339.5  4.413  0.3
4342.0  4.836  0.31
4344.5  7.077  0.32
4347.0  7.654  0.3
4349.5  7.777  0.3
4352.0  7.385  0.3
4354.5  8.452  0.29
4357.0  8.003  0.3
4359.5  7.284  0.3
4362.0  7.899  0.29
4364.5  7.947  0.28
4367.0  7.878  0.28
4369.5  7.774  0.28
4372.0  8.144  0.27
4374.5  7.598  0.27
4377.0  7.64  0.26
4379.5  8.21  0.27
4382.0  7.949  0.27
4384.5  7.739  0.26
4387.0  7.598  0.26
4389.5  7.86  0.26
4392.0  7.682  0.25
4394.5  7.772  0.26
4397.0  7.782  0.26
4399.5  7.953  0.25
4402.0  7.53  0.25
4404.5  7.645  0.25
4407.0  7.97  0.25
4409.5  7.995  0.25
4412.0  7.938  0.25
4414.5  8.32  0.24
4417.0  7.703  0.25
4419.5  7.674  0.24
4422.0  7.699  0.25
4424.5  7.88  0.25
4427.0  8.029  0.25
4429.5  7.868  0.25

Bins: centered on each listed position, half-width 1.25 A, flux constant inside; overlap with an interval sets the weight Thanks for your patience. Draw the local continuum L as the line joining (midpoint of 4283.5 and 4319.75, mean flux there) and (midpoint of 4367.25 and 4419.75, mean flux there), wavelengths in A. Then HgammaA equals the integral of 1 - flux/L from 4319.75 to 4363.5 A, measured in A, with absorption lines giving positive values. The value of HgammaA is 2.6 A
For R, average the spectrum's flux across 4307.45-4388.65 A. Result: 7.59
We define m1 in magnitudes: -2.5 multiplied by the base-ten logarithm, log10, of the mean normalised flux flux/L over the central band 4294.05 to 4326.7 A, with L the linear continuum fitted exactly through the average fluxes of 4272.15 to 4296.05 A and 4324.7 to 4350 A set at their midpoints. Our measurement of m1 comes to -0.07 mag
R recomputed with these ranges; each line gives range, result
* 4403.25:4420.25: 7.9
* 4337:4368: 7.19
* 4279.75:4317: 7.69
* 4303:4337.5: 7.73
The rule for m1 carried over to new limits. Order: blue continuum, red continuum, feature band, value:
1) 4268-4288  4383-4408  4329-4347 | 0.19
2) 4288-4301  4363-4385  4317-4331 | -0.04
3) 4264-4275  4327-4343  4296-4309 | -0.03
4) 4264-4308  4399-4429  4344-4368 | 0.00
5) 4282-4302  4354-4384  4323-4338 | 0.04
